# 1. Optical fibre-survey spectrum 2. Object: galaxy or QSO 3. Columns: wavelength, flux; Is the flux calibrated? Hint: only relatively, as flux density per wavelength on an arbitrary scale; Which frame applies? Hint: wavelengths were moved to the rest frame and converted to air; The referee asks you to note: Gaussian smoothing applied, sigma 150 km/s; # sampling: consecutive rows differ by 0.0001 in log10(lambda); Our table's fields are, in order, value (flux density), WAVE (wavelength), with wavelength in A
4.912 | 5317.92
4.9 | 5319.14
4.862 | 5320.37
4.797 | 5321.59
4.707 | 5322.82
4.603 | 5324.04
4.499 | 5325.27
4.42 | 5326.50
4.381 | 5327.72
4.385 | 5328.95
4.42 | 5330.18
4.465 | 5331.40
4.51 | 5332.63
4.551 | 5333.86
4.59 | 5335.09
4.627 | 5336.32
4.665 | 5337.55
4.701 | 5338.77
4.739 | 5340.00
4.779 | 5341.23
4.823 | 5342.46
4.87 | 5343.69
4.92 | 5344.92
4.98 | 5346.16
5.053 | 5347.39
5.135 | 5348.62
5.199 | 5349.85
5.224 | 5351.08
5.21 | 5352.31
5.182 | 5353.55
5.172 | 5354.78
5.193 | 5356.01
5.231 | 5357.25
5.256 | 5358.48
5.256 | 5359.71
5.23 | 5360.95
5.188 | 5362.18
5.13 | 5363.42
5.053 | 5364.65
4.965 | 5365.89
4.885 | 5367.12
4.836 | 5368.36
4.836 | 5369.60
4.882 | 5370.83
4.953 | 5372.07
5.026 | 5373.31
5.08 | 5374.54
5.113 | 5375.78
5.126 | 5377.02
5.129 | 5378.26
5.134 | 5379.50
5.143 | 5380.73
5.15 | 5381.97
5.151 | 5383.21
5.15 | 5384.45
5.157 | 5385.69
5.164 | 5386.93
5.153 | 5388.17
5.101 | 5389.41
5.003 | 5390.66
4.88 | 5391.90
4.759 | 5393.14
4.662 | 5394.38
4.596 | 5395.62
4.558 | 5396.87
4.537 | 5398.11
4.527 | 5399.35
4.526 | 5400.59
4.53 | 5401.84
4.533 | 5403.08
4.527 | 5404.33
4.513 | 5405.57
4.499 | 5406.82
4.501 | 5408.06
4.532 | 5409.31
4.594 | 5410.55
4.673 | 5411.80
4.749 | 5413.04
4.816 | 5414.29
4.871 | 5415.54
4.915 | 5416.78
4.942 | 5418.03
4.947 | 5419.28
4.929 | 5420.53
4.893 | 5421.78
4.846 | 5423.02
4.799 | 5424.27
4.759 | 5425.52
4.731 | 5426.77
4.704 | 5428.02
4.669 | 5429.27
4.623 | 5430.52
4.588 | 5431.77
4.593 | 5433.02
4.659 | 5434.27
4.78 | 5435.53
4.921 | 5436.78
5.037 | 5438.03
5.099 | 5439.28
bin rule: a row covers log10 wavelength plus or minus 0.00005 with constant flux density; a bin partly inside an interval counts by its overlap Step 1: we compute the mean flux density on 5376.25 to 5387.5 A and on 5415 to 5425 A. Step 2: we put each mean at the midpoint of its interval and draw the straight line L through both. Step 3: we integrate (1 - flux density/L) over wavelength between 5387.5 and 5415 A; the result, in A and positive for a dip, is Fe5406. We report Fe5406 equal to 1.9 A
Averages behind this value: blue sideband 5.15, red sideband 4.89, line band 4.67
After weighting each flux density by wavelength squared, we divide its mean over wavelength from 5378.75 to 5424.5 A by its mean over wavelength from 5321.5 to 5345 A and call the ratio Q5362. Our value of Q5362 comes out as 1.1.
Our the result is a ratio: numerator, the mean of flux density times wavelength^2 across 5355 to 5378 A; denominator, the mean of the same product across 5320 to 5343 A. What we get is 1.1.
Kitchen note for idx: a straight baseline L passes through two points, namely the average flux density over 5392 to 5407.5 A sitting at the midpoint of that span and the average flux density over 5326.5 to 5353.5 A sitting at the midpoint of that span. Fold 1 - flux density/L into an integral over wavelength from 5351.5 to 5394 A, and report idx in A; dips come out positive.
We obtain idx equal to -3.8 A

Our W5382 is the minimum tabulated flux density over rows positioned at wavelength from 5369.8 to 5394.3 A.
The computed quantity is 4.759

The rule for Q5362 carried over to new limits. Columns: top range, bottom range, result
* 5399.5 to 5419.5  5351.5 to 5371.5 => 0.93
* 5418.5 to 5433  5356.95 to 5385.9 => 0.96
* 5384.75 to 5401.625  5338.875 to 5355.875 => 0.98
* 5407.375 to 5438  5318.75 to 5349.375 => 1.05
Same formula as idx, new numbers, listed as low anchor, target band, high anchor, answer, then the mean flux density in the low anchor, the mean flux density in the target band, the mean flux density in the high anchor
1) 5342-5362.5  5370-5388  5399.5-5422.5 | -0.61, 5.13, 5.1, 4.69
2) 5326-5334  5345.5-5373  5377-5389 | -1.50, 4.44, 5.09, 5.15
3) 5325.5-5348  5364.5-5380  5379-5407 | -0.76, 4.66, 5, 4.83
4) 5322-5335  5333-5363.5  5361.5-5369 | -1.36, 4.5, 4.99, 5.01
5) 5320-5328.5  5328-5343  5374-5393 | 0.31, 4.6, 4.6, 5.1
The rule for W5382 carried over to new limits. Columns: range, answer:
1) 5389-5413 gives 4.499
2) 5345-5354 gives 4.98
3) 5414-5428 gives 4.731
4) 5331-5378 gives 4.465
